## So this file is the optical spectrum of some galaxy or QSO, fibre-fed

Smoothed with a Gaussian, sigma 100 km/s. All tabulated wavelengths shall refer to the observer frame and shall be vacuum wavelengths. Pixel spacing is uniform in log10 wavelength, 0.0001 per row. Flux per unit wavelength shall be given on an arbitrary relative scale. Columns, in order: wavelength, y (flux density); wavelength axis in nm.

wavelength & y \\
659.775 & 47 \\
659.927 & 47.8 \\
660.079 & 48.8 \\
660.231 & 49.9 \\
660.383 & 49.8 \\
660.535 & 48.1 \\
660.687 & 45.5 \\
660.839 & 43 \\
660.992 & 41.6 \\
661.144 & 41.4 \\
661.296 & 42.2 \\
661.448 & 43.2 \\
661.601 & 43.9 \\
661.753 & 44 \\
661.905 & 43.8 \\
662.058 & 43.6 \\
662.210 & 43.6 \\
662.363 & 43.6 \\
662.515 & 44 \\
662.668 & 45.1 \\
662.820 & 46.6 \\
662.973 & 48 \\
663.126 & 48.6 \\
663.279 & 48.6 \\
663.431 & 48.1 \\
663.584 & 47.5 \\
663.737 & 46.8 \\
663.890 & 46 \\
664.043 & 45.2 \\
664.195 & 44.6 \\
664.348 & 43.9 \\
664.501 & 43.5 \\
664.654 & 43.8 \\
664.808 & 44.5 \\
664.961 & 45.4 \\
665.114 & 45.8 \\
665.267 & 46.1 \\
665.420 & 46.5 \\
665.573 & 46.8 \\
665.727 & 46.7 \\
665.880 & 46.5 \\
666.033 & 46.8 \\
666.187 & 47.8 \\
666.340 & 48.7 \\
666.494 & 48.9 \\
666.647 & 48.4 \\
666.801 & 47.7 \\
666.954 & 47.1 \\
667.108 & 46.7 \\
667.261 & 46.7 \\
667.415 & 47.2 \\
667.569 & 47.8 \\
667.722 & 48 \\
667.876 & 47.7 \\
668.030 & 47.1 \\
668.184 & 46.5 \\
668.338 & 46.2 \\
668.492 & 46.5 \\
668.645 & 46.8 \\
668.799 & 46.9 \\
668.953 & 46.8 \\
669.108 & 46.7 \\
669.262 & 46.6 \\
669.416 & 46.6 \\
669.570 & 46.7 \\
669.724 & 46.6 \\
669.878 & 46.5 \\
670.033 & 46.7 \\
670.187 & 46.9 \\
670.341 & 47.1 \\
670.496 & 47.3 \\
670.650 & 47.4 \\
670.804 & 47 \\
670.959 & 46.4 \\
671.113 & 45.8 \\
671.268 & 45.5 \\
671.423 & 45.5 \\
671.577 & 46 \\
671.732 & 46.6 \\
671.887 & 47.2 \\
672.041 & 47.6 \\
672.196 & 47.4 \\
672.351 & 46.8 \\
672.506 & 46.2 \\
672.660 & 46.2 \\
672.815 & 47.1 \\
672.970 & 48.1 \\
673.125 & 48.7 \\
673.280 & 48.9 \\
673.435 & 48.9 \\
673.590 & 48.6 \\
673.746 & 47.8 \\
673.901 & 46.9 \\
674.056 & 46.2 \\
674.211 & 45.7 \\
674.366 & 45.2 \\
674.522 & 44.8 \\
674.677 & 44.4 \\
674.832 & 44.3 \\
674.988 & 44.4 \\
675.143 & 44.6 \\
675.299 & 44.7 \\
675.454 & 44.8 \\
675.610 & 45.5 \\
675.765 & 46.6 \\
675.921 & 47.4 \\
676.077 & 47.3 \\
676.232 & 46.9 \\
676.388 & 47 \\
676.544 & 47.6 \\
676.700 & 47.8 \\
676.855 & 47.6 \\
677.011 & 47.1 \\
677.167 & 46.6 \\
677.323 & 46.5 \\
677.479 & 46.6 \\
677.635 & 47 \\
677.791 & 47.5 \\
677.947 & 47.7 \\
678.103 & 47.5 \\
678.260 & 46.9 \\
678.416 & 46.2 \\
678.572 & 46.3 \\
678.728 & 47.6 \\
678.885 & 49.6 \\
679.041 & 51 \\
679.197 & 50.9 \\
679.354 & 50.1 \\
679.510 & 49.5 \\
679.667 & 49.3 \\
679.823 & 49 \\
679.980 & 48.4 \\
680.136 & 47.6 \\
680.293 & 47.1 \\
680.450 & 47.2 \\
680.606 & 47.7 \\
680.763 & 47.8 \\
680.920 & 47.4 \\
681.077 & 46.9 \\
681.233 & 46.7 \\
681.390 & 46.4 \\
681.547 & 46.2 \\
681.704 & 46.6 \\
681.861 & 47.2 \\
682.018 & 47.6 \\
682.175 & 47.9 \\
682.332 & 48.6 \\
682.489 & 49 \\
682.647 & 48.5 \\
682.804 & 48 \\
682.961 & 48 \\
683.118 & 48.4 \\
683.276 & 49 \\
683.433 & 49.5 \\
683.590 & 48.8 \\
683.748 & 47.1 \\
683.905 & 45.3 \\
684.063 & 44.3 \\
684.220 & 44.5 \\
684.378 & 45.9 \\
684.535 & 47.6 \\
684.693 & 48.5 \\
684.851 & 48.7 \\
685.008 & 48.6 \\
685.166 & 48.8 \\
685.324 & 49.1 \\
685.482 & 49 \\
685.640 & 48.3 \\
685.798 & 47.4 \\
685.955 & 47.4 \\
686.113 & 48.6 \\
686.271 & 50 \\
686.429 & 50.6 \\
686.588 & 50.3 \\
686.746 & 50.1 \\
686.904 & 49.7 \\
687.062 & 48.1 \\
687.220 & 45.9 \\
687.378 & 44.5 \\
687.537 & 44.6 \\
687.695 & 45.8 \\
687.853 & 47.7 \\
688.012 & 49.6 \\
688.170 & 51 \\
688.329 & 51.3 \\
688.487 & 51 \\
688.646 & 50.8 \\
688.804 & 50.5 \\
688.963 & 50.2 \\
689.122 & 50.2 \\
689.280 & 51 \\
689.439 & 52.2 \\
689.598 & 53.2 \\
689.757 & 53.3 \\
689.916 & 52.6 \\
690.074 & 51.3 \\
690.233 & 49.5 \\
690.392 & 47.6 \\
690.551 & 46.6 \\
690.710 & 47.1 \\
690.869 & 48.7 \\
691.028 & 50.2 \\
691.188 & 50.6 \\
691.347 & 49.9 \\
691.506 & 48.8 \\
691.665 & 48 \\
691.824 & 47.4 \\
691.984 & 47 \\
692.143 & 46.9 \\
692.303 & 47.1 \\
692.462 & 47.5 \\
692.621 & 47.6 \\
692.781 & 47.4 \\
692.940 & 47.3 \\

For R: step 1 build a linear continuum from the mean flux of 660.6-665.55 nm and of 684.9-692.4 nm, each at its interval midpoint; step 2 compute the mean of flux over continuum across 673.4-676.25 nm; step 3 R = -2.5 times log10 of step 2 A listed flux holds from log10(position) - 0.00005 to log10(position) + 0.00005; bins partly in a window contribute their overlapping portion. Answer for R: 0.02 mag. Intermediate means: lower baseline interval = 45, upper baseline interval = 49.1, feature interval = 46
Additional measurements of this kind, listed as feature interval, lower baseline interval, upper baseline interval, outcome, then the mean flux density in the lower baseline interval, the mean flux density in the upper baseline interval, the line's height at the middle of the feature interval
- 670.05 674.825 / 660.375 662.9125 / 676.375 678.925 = -0.013 mag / 44.2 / 47.2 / 46.2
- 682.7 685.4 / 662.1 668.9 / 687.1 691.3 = 0.026 mag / 46.5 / 49.5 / 48.8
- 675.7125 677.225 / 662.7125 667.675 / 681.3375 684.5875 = -0.002 mag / 46.7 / 47.4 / 47.1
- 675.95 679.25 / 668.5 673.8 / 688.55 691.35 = 0.013 mag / 47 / 50.3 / 48.1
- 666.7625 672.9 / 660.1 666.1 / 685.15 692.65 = -0.009 mag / 45.5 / 49.1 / 46.4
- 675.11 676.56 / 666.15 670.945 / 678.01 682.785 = 0.033 mag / 47.1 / 48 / 47.6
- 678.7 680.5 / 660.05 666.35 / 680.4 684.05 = -0.038 mag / 45.6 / 47.6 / 47.3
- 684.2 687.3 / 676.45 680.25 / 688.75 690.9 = 0.023 mag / 48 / 50.3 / 49.5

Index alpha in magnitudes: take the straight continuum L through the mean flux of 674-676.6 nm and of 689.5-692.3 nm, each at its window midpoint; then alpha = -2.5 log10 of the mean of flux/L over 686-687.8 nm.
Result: 0.01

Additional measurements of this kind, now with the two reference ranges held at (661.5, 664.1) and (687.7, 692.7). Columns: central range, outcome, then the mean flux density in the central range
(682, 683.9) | 0.00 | 48.3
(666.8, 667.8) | -0.02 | 47.3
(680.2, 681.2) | 0.02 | 47.3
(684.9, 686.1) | 0.01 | 48.4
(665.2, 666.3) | -0.02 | 46.8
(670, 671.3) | 0.00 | 46.7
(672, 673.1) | 0.00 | 47.1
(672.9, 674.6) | 0.00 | 47.2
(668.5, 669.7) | 0.00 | 46.7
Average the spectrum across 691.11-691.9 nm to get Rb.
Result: 49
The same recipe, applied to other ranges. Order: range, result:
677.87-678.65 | 46.9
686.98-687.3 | 47.1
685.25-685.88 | 48.5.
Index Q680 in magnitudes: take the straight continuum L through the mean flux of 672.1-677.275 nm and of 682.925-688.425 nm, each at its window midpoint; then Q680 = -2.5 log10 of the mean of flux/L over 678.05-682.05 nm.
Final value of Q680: -0.013 mag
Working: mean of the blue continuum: 46.6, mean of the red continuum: 48.1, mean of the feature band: 47.9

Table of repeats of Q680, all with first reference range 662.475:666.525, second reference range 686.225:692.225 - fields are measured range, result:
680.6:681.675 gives 0.03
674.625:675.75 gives 0.07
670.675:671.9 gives 0.02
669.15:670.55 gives 0.00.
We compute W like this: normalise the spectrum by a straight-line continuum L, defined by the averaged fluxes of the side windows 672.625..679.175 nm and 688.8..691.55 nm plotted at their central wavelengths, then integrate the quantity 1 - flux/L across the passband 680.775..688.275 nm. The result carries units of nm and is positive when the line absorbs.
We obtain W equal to 0.16 nm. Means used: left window 46.9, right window 50.2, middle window 47.8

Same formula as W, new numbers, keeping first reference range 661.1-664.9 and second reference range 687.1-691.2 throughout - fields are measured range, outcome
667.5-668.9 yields -0.04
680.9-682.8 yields 0.03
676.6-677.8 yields 0.01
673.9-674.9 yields 0.04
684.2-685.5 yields 0.02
